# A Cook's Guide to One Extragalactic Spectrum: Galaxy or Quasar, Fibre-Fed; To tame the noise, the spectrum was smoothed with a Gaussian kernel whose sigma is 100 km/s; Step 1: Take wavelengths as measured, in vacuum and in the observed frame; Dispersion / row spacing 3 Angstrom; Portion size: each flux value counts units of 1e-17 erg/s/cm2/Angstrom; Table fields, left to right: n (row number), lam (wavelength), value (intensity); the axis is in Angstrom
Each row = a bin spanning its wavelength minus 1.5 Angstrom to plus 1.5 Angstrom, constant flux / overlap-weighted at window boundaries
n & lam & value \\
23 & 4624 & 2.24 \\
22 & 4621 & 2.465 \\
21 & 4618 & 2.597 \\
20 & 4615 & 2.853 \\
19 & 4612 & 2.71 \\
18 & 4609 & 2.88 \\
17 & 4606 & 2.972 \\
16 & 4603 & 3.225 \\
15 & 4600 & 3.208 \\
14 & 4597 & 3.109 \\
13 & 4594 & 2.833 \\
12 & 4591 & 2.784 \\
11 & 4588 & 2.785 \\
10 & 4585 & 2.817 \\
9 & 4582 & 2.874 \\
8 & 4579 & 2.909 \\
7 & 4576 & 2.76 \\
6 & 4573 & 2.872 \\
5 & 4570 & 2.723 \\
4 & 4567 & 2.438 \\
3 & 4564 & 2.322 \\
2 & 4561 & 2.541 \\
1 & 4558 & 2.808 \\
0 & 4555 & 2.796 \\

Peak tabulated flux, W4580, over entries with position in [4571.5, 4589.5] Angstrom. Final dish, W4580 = 2.909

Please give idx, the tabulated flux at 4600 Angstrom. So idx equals 3.208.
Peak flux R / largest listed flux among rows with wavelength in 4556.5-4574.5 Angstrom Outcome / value 2.872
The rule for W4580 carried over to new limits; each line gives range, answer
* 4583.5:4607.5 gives 3.225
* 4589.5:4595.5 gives 2.833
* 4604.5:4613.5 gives 2.972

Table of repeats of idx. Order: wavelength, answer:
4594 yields 2.833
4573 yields 2.872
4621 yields 2.465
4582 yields 2.874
